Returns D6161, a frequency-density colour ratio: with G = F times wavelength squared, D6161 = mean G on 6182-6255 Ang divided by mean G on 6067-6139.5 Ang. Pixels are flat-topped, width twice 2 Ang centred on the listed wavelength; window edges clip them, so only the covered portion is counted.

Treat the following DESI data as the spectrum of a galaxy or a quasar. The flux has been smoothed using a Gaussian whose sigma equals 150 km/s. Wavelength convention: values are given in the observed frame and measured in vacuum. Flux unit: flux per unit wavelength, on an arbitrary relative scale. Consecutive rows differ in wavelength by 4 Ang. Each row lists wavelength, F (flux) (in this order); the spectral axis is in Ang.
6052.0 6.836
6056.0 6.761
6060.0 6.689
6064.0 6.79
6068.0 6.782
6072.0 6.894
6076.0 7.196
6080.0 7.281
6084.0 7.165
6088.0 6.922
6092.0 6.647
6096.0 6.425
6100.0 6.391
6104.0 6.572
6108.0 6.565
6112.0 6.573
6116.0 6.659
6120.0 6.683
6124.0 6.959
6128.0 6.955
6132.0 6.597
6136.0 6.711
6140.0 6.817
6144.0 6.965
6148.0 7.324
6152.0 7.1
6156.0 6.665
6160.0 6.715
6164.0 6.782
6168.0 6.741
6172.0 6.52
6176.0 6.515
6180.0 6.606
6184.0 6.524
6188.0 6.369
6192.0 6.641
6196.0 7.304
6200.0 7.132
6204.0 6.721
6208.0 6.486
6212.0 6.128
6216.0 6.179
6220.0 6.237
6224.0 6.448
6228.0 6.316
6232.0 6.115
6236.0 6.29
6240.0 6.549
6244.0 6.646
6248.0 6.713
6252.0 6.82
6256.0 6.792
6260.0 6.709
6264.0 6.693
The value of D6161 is 1.00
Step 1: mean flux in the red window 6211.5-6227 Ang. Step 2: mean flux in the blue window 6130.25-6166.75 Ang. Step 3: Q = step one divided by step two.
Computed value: 0.9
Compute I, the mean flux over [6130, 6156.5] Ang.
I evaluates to 6.9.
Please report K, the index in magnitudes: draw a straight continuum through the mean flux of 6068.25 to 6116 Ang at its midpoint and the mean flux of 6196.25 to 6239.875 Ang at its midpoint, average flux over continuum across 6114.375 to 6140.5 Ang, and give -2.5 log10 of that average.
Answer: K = -0.01 mag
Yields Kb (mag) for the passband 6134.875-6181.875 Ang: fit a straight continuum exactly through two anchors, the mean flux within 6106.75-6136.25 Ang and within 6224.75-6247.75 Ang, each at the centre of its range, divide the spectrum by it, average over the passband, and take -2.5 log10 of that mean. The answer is -0.03 mag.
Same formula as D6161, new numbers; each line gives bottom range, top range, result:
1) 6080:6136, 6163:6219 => 1.01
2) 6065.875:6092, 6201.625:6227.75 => 0.95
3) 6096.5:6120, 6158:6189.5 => 1.03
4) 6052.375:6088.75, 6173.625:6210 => 1.00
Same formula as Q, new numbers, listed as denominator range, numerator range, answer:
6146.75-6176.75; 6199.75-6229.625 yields 0.94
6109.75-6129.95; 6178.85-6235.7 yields 0.96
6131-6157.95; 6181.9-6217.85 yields 0.96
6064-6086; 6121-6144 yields 0.97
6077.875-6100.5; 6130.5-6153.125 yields 1.01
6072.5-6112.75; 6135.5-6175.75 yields 1.01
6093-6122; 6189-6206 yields 1.05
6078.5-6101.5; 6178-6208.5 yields 0.99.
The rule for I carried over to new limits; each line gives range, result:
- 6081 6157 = 6.78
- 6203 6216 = 6.38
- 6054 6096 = 6.89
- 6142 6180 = 6.8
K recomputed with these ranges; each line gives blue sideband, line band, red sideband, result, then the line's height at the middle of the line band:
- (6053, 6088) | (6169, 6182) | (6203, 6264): 0.01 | 6.64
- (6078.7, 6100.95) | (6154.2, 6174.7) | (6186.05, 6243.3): -0.01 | 6.62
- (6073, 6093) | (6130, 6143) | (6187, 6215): 0.02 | 6.88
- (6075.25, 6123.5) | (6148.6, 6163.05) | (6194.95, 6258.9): -0.03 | 6.66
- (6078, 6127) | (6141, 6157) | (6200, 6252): -0.06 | 6.63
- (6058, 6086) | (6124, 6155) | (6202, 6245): -0.03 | 6.7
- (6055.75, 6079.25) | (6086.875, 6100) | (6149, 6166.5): 0.04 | 6.87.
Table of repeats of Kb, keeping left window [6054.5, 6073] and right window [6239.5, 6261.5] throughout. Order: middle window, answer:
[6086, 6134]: 0.02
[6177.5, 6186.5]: 0.03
